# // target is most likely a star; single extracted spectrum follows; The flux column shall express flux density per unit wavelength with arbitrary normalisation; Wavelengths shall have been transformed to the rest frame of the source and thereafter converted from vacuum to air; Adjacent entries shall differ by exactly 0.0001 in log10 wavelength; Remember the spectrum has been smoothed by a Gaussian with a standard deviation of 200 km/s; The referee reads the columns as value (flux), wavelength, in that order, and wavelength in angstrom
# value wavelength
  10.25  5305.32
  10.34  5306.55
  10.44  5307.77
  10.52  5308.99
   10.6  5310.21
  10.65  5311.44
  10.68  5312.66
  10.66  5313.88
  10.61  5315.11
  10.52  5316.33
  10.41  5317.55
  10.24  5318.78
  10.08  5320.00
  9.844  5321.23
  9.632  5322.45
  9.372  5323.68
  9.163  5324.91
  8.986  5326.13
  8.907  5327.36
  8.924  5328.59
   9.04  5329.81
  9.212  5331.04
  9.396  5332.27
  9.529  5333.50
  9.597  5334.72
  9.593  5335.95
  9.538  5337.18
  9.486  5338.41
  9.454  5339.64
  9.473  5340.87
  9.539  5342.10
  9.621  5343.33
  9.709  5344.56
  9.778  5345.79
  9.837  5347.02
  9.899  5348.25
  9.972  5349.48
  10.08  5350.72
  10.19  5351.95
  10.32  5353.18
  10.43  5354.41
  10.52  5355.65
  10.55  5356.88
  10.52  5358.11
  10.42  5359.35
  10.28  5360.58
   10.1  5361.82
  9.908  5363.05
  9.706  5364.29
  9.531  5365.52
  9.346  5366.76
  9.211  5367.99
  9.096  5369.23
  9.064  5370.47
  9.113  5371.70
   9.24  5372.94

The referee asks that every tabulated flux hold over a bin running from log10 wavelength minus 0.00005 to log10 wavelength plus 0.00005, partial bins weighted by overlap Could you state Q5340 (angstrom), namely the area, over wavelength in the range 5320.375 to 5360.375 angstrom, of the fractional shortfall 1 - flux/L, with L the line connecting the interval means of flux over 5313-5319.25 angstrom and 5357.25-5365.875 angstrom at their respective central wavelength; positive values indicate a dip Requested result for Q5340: 2.2 angstrom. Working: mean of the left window 10.5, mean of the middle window 9.71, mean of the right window 10.1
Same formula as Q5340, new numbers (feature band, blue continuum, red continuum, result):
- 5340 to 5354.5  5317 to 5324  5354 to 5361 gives 0.62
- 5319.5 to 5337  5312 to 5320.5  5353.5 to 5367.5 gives 1.69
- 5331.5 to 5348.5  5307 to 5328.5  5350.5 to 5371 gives 0.69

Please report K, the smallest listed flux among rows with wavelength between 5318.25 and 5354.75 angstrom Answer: 8.907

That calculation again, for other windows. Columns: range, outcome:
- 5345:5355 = 9.778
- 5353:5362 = 10.1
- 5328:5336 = 8.924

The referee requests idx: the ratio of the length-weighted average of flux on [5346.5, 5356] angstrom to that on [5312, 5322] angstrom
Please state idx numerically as 1.0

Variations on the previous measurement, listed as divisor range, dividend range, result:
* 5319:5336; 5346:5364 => 1.09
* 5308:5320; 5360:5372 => 0.91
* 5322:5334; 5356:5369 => 1.08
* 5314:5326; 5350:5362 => 1.04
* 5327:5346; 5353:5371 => 1.05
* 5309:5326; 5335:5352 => 0.95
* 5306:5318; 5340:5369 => 0.94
